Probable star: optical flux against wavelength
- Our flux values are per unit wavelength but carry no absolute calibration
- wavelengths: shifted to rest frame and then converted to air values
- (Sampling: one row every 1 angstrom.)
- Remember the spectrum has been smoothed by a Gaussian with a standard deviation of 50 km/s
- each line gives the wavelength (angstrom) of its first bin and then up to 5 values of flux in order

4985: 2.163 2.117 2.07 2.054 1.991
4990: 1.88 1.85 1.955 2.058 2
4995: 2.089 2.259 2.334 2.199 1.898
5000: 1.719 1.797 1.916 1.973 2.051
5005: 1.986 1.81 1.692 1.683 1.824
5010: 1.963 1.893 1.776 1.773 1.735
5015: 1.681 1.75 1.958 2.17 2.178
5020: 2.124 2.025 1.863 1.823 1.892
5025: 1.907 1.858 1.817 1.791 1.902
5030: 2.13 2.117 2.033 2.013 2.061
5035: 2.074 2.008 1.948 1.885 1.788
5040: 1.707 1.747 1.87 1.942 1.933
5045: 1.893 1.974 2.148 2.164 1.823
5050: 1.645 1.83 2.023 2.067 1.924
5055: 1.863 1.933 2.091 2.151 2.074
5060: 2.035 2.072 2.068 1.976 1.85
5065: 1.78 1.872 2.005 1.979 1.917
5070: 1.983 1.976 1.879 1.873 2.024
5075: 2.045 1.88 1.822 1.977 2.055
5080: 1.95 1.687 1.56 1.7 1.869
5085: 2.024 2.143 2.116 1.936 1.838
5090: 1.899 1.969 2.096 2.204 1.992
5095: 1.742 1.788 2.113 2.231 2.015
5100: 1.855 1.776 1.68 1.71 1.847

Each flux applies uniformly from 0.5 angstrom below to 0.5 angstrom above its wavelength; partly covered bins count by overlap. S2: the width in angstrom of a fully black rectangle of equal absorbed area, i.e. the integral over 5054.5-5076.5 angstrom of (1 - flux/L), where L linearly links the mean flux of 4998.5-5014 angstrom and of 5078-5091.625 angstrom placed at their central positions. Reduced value -0.9 angstrom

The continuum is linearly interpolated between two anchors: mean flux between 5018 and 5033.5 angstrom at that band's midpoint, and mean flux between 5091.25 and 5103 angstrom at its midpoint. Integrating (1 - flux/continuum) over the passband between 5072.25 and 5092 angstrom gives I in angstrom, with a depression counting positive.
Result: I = 0.3 angstrom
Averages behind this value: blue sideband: 1.97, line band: 1.92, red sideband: 1.94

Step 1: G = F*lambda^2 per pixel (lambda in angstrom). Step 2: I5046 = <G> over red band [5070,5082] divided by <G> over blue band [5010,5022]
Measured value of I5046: 1.02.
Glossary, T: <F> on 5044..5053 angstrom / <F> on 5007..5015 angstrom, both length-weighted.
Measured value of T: 1.1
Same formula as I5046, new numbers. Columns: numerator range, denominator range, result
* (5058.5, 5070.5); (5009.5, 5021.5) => 1.05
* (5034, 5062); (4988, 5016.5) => 1.04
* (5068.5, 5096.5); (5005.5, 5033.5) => 1.04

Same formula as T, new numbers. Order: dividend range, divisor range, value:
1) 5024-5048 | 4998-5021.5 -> 1.03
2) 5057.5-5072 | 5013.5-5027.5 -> 1.03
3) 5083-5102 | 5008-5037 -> 1.02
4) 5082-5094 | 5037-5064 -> 1.01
